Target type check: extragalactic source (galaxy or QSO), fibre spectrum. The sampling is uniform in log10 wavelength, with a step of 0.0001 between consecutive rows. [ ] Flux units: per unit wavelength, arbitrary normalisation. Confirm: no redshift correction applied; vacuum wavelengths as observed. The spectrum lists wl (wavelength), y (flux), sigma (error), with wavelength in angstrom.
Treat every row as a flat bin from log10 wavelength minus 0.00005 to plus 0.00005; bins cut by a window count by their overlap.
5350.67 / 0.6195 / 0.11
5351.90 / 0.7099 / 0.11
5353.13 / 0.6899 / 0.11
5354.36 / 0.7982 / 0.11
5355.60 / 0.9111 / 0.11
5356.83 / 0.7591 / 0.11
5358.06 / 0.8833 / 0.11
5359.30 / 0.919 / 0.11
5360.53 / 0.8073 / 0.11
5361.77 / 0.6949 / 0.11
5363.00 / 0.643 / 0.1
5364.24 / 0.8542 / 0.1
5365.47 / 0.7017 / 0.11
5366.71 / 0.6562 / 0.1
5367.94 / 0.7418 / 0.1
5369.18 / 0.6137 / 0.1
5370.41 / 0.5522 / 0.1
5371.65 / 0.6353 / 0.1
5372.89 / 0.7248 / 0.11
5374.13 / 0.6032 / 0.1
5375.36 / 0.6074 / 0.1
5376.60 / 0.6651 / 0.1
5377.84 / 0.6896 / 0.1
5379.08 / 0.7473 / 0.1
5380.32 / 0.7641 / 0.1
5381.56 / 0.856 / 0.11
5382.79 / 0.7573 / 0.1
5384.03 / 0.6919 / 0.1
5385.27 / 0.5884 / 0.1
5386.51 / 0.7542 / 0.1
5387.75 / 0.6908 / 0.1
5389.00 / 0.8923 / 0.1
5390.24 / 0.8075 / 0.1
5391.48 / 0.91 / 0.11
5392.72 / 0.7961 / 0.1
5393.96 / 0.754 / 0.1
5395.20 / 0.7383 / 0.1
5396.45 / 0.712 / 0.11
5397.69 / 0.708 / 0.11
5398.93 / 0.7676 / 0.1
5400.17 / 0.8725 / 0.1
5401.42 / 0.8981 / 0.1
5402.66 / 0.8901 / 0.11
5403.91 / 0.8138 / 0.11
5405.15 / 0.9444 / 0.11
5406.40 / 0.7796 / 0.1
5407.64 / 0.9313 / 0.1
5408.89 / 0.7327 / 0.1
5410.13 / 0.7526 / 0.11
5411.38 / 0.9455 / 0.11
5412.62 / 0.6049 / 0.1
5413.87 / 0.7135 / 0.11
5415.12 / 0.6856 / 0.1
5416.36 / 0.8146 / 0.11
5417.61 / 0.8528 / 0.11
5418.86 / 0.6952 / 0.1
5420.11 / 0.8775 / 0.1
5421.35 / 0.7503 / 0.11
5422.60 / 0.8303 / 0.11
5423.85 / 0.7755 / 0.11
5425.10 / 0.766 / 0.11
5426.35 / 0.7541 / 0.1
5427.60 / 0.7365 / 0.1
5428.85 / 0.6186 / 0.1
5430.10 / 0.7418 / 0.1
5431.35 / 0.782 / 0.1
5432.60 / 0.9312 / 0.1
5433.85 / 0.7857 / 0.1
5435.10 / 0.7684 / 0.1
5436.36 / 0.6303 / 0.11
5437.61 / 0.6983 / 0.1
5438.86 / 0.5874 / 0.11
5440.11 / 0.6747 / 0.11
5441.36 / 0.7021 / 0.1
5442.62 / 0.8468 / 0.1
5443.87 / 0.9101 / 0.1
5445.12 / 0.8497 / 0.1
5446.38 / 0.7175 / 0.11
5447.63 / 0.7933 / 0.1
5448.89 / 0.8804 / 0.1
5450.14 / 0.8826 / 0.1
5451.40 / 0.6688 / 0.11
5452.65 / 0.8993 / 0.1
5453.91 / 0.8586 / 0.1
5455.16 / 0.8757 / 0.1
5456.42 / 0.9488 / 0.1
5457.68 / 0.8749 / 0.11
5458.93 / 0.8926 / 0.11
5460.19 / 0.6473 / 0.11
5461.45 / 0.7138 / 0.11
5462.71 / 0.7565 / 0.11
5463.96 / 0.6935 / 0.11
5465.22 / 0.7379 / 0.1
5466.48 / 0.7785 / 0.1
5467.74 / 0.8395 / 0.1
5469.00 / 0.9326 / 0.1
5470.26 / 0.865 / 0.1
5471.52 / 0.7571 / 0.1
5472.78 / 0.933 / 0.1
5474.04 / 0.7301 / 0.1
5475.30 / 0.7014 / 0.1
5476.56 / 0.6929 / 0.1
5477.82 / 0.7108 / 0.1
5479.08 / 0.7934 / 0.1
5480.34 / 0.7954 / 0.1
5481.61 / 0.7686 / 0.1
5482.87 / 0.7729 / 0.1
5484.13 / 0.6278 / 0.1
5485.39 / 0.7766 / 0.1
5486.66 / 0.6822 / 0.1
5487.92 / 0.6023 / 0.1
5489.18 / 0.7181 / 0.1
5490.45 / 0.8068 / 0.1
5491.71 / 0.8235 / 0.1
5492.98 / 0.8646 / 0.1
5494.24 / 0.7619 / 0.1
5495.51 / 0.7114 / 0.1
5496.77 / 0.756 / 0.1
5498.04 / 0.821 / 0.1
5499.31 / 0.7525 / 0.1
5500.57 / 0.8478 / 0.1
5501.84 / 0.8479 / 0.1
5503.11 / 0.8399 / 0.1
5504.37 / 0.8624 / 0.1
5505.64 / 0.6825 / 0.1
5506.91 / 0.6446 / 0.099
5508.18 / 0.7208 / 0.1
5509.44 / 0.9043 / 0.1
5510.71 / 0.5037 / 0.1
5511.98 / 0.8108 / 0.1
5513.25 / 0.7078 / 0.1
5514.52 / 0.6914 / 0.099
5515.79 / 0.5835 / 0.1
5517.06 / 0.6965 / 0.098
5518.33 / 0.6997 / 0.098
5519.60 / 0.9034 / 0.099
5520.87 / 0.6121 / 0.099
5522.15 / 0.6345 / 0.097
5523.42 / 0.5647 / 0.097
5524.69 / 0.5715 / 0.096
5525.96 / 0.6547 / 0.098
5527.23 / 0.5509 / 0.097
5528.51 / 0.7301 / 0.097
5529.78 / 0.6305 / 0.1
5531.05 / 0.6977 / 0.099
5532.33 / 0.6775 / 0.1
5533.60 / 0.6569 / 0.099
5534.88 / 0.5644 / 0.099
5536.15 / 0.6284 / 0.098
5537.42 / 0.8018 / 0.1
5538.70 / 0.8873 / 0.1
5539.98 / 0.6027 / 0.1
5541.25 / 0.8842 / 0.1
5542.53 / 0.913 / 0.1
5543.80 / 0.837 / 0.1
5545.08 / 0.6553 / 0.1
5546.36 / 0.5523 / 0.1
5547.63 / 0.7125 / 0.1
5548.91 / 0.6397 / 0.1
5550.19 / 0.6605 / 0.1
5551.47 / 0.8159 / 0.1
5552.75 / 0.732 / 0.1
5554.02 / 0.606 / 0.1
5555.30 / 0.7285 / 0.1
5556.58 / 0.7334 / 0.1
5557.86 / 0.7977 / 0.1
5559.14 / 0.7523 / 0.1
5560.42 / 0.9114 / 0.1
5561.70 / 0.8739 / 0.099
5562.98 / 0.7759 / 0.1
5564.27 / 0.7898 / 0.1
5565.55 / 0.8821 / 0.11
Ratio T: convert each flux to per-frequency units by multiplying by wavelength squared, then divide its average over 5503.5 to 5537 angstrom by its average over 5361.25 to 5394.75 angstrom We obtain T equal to 1.0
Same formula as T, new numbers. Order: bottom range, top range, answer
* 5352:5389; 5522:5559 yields 1.02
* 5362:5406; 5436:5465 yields 1.08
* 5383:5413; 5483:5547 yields 0.95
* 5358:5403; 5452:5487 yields 1.10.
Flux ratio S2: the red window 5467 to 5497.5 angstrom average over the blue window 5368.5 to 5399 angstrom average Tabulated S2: 1.1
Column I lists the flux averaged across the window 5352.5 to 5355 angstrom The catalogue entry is 0.744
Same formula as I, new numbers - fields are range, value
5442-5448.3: 0.824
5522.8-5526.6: 0.598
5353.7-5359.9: 0.852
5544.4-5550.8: 0.645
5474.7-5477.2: 0.698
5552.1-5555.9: 0.69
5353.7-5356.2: 0.85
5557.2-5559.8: 0.776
